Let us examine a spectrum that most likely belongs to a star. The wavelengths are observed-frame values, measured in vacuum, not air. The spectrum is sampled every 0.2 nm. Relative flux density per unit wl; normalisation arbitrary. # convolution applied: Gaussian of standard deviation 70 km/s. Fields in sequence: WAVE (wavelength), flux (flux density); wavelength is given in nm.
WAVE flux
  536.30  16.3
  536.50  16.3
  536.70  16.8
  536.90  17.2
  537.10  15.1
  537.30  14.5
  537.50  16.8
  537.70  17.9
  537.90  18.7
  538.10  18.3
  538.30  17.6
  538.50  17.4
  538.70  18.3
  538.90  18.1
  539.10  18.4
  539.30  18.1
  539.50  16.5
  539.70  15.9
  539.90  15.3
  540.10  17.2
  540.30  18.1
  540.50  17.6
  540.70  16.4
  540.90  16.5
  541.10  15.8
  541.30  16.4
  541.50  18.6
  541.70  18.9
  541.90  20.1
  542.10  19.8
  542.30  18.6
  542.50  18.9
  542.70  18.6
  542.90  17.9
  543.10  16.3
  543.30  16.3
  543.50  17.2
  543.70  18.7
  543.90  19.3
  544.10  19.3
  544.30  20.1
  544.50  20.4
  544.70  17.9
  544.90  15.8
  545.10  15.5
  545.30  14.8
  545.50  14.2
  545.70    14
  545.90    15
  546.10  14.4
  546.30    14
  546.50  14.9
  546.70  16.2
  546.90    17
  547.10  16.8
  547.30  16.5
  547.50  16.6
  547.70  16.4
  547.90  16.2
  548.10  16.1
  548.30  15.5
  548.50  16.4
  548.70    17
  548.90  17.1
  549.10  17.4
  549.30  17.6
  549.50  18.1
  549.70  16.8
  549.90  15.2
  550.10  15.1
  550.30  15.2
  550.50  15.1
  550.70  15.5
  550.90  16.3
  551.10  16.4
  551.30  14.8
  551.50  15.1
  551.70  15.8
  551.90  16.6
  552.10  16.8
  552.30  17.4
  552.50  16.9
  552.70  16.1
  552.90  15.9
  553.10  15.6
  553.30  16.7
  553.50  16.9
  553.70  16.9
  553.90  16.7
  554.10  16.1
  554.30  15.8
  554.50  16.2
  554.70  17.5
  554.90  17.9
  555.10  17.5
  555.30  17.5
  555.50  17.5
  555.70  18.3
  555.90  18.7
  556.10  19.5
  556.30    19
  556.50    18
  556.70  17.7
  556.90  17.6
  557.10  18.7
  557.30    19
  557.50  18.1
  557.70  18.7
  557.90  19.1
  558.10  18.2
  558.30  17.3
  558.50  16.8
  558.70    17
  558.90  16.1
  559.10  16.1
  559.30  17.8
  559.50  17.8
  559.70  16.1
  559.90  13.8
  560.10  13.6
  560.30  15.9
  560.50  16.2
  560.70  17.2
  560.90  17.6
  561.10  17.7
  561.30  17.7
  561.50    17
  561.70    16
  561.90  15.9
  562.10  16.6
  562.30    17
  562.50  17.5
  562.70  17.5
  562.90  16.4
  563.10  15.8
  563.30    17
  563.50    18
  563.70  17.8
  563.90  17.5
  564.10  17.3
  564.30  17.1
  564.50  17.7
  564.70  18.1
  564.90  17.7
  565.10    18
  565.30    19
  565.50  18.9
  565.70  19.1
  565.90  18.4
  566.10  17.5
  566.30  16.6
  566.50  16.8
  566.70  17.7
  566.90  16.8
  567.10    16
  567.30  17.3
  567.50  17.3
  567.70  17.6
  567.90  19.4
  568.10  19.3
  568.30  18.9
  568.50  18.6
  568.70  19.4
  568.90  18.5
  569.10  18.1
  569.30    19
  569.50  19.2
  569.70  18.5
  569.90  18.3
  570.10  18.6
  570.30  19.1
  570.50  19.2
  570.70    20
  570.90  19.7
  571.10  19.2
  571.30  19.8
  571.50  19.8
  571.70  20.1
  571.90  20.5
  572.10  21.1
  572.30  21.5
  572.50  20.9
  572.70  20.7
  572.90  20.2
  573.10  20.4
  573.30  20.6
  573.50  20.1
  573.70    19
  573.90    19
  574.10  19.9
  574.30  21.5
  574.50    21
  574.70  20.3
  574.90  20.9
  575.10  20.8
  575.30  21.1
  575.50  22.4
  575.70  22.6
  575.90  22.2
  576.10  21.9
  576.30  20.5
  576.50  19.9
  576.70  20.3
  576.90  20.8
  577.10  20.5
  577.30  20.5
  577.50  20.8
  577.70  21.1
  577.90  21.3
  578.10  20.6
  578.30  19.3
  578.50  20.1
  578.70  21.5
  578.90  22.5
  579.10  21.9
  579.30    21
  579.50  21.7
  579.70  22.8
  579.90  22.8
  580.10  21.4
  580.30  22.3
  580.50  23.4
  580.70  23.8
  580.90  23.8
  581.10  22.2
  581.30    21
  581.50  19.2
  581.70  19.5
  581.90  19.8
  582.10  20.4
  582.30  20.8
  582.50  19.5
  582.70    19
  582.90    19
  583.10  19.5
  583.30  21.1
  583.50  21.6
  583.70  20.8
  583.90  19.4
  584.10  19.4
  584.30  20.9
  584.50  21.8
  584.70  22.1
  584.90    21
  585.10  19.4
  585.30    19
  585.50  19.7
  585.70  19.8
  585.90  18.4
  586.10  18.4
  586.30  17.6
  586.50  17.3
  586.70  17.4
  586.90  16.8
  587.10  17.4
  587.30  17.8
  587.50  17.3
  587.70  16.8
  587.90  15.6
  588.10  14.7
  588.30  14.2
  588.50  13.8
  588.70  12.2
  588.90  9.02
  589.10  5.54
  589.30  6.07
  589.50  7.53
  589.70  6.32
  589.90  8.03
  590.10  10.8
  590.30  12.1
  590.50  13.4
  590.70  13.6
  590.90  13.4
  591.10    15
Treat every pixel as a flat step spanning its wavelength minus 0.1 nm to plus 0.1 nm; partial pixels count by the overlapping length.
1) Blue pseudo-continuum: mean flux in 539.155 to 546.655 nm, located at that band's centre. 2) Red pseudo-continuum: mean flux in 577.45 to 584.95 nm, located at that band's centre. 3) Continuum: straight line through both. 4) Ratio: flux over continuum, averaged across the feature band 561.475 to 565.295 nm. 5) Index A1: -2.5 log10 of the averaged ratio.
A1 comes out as 0.12 mag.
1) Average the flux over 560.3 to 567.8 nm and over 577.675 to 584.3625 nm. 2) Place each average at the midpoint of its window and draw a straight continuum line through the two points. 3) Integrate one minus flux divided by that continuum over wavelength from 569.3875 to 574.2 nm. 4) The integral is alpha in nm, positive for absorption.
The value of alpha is -0.20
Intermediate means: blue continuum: 17.3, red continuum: 21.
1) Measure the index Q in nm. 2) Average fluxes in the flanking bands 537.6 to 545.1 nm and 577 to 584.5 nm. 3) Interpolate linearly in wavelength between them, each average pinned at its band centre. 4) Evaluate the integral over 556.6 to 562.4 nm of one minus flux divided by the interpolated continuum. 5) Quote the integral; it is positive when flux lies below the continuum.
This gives 0.67 nm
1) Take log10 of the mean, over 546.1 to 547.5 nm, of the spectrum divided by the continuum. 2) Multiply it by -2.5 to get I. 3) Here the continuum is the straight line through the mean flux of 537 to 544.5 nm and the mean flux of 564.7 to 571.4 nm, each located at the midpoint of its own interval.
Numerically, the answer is 0.130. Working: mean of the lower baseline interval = 17.7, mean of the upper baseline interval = 18.4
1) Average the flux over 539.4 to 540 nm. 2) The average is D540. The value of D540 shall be 15.9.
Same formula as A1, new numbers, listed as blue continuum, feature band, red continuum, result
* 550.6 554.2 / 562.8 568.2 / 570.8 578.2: 0.07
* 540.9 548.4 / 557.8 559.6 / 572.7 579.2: 0.08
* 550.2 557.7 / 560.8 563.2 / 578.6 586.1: 0.07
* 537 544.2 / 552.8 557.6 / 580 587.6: 0.06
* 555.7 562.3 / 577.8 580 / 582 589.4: -0.22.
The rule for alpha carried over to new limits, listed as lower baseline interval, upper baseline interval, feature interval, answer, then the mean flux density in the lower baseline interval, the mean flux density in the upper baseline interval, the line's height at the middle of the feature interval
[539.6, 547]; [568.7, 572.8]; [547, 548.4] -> 0.09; 17.1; 19.6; 17.5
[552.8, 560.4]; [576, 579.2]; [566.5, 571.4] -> 0.21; 17.2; 20.8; 19.3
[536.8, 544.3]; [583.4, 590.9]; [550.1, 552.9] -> 0.20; 17.6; 15.7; 17.2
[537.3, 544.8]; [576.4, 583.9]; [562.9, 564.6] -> 0.21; 17.9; 21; 19.7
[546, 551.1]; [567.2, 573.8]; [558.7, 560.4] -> 0.17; 16.1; 19.4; 17.8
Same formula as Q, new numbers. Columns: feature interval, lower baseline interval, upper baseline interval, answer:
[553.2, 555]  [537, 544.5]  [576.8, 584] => 0.198 nm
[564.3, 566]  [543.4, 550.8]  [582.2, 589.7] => -0.155 nm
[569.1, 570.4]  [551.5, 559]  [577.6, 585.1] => 0.044 nm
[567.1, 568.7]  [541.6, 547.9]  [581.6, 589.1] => -0.051 nm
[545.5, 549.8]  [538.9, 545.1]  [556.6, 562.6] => 0.346 nm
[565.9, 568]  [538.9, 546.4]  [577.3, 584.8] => 0.245 nm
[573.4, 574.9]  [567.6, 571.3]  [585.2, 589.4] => -0.178 nm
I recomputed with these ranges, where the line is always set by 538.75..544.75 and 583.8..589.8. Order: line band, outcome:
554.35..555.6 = 0.01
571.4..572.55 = -0.23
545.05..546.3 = 0.21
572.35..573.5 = -0.23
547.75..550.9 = 0.08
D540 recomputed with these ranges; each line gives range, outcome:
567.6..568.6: 18.8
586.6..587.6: 17.3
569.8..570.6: 18.8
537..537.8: 16.1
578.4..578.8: 20.8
